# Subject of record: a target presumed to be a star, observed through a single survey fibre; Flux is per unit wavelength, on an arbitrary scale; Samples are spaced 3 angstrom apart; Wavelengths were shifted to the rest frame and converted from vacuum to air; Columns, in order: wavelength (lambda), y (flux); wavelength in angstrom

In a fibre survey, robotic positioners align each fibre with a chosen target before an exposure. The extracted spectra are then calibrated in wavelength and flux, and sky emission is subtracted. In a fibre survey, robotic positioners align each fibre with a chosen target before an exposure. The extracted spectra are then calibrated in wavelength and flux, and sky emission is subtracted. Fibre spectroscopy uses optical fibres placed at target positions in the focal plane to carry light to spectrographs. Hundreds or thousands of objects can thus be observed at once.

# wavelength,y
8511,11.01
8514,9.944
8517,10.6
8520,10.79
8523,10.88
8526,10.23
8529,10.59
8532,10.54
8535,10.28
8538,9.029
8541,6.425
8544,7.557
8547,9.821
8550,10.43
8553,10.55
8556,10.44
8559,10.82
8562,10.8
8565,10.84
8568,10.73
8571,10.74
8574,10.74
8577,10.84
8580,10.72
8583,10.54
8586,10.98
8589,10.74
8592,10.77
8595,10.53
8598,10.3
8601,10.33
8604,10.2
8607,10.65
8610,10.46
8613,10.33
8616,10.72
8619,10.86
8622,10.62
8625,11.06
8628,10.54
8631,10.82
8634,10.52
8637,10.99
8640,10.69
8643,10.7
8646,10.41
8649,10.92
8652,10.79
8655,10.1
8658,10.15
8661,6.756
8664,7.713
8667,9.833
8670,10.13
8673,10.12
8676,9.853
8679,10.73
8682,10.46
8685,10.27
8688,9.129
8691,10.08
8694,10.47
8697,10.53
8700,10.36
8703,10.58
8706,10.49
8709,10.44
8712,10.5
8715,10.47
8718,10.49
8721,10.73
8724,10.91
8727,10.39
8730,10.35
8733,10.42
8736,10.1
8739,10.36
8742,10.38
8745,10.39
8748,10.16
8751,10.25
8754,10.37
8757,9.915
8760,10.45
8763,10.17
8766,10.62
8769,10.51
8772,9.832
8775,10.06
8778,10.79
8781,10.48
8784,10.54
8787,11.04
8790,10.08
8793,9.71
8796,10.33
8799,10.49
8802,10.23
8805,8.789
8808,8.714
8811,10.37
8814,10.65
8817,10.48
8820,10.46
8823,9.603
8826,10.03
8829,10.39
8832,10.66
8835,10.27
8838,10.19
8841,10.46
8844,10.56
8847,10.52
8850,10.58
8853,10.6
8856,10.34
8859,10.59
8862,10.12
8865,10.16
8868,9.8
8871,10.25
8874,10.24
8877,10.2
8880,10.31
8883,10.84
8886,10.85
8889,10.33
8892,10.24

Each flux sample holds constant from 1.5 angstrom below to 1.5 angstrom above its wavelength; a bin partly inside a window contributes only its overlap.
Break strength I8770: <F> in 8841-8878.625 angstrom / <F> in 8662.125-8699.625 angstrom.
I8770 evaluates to 1.0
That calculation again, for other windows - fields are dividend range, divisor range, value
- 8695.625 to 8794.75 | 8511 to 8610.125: 1.01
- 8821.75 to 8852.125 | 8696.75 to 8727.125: 0.98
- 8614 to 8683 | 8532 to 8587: 1.01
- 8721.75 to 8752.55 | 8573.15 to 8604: 0.98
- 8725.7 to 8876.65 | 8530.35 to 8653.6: 0.99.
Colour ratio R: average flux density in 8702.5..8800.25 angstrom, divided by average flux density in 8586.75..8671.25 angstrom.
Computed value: 1.0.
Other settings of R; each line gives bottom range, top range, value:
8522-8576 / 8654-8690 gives 0.95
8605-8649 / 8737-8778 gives 0.96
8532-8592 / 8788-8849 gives 1.00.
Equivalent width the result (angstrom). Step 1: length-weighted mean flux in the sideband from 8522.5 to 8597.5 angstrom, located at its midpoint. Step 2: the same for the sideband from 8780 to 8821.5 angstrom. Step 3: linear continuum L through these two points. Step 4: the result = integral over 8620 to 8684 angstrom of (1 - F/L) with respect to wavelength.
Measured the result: 0.2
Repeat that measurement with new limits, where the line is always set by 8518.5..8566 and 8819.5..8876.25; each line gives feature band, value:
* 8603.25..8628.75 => -1.4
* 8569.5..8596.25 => -1.9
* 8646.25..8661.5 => 0.2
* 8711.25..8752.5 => -1.0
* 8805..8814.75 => 0.6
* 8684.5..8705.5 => -0.1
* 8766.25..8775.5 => 0.0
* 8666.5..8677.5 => 0.1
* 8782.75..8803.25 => -0.2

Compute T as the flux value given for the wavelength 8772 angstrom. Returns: 9.832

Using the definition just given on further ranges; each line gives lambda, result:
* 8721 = 10.73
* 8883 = 10.84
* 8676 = 9.853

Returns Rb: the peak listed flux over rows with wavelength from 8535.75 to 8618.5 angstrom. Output 10.98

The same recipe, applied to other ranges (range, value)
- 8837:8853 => 10.6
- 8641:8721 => 10.92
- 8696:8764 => 10.91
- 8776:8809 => 11.04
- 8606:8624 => 10.86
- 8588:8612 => 10.77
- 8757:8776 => 10.62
